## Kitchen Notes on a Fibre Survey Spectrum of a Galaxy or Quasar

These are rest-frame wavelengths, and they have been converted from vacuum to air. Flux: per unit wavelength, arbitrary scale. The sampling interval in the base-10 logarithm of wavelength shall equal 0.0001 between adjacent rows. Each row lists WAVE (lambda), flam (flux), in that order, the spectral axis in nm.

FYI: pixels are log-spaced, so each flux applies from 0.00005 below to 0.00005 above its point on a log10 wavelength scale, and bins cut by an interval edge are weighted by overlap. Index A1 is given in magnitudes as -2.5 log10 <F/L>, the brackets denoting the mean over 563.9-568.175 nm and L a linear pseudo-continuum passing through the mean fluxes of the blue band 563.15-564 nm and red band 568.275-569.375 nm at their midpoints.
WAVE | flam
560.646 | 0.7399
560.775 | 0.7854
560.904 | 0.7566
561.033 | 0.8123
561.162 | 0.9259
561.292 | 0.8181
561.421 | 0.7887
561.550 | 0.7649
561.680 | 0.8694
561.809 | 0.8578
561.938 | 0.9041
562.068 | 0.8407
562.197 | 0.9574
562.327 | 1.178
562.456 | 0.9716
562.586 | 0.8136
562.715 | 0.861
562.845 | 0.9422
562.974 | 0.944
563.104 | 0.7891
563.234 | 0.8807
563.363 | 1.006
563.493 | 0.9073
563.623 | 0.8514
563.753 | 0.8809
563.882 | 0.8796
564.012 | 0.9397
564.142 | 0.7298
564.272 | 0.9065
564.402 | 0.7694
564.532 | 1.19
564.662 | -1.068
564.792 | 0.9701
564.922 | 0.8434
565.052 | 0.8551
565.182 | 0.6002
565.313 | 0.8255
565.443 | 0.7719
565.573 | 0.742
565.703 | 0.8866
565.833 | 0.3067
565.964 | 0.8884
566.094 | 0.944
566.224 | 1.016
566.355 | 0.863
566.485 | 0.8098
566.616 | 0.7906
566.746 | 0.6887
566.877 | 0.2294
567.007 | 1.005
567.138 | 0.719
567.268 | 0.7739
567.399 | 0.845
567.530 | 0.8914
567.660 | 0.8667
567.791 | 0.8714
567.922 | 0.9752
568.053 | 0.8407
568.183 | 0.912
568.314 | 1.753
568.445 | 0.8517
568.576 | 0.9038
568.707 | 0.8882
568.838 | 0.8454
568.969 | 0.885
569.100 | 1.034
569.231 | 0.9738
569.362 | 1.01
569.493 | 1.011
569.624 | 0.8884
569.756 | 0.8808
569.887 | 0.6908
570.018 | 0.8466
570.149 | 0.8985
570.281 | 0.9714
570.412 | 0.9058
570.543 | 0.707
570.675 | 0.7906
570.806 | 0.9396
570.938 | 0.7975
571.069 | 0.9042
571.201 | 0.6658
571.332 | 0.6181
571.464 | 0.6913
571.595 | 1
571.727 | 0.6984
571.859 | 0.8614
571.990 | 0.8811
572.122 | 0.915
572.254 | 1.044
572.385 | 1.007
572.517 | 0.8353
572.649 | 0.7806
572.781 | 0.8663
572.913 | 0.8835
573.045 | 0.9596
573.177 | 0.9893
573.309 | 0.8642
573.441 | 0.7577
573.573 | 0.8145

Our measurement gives 0.236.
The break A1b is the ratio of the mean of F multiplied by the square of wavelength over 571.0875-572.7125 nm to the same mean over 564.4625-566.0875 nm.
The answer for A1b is 1.29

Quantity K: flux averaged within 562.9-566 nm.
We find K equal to 0.762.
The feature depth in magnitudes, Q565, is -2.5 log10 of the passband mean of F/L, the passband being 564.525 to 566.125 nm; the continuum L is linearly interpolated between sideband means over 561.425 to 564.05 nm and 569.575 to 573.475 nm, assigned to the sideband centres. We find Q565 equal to 0.34 mag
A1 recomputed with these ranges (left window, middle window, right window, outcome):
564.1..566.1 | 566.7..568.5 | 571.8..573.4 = -0.15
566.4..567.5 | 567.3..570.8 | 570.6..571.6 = -0.20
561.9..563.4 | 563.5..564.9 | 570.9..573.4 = 0.26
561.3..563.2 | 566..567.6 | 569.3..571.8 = 0.08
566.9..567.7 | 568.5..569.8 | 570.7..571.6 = -0.16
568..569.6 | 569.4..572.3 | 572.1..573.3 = 0.13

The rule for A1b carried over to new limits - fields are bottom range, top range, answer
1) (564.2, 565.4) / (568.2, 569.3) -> 1.56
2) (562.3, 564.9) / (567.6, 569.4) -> 1.22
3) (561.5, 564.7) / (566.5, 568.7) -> 1.05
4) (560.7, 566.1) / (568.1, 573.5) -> 1.13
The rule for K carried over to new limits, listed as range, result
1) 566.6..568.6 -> 0.871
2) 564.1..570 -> 0.82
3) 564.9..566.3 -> 0.788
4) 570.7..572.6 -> 0.845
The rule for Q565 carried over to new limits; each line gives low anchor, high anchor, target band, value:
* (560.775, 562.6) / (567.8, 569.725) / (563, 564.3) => 0.03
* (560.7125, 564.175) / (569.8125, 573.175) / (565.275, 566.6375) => 0.08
